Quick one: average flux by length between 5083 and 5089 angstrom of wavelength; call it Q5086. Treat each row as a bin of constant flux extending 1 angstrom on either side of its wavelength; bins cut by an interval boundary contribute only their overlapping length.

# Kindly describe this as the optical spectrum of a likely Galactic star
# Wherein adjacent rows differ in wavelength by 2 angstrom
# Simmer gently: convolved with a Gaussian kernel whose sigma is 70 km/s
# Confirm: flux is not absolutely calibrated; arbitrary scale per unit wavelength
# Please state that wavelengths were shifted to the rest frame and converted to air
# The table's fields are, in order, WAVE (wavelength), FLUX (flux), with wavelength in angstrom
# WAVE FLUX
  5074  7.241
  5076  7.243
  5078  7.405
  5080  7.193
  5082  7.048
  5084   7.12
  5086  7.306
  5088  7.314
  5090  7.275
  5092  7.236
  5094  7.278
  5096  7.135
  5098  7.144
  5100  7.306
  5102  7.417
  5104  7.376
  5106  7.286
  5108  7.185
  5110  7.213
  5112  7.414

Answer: 7.25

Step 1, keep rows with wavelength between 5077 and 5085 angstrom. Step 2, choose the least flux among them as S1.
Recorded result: 7.048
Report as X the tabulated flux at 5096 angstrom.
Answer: 7.135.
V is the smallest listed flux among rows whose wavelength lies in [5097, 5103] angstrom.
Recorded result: 7.144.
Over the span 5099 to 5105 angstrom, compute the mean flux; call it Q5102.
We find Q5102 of 7.37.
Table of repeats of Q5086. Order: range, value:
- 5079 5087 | 7.17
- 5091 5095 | 7.26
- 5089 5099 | 7.21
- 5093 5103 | 7.26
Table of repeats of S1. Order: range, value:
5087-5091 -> 7.275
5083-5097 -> 7.12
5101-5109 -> 7.185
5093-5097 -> 7.135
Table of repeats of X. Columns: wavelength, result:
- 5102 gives 7.417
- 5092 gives 7.236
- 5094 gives 7.278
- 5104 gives 7.376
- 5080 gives 7.193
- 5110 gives 7.213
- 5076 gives 7.243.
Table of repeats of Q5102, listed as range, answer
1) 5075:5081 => 7.28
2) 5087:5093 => 7.27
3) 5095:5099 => 7.14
